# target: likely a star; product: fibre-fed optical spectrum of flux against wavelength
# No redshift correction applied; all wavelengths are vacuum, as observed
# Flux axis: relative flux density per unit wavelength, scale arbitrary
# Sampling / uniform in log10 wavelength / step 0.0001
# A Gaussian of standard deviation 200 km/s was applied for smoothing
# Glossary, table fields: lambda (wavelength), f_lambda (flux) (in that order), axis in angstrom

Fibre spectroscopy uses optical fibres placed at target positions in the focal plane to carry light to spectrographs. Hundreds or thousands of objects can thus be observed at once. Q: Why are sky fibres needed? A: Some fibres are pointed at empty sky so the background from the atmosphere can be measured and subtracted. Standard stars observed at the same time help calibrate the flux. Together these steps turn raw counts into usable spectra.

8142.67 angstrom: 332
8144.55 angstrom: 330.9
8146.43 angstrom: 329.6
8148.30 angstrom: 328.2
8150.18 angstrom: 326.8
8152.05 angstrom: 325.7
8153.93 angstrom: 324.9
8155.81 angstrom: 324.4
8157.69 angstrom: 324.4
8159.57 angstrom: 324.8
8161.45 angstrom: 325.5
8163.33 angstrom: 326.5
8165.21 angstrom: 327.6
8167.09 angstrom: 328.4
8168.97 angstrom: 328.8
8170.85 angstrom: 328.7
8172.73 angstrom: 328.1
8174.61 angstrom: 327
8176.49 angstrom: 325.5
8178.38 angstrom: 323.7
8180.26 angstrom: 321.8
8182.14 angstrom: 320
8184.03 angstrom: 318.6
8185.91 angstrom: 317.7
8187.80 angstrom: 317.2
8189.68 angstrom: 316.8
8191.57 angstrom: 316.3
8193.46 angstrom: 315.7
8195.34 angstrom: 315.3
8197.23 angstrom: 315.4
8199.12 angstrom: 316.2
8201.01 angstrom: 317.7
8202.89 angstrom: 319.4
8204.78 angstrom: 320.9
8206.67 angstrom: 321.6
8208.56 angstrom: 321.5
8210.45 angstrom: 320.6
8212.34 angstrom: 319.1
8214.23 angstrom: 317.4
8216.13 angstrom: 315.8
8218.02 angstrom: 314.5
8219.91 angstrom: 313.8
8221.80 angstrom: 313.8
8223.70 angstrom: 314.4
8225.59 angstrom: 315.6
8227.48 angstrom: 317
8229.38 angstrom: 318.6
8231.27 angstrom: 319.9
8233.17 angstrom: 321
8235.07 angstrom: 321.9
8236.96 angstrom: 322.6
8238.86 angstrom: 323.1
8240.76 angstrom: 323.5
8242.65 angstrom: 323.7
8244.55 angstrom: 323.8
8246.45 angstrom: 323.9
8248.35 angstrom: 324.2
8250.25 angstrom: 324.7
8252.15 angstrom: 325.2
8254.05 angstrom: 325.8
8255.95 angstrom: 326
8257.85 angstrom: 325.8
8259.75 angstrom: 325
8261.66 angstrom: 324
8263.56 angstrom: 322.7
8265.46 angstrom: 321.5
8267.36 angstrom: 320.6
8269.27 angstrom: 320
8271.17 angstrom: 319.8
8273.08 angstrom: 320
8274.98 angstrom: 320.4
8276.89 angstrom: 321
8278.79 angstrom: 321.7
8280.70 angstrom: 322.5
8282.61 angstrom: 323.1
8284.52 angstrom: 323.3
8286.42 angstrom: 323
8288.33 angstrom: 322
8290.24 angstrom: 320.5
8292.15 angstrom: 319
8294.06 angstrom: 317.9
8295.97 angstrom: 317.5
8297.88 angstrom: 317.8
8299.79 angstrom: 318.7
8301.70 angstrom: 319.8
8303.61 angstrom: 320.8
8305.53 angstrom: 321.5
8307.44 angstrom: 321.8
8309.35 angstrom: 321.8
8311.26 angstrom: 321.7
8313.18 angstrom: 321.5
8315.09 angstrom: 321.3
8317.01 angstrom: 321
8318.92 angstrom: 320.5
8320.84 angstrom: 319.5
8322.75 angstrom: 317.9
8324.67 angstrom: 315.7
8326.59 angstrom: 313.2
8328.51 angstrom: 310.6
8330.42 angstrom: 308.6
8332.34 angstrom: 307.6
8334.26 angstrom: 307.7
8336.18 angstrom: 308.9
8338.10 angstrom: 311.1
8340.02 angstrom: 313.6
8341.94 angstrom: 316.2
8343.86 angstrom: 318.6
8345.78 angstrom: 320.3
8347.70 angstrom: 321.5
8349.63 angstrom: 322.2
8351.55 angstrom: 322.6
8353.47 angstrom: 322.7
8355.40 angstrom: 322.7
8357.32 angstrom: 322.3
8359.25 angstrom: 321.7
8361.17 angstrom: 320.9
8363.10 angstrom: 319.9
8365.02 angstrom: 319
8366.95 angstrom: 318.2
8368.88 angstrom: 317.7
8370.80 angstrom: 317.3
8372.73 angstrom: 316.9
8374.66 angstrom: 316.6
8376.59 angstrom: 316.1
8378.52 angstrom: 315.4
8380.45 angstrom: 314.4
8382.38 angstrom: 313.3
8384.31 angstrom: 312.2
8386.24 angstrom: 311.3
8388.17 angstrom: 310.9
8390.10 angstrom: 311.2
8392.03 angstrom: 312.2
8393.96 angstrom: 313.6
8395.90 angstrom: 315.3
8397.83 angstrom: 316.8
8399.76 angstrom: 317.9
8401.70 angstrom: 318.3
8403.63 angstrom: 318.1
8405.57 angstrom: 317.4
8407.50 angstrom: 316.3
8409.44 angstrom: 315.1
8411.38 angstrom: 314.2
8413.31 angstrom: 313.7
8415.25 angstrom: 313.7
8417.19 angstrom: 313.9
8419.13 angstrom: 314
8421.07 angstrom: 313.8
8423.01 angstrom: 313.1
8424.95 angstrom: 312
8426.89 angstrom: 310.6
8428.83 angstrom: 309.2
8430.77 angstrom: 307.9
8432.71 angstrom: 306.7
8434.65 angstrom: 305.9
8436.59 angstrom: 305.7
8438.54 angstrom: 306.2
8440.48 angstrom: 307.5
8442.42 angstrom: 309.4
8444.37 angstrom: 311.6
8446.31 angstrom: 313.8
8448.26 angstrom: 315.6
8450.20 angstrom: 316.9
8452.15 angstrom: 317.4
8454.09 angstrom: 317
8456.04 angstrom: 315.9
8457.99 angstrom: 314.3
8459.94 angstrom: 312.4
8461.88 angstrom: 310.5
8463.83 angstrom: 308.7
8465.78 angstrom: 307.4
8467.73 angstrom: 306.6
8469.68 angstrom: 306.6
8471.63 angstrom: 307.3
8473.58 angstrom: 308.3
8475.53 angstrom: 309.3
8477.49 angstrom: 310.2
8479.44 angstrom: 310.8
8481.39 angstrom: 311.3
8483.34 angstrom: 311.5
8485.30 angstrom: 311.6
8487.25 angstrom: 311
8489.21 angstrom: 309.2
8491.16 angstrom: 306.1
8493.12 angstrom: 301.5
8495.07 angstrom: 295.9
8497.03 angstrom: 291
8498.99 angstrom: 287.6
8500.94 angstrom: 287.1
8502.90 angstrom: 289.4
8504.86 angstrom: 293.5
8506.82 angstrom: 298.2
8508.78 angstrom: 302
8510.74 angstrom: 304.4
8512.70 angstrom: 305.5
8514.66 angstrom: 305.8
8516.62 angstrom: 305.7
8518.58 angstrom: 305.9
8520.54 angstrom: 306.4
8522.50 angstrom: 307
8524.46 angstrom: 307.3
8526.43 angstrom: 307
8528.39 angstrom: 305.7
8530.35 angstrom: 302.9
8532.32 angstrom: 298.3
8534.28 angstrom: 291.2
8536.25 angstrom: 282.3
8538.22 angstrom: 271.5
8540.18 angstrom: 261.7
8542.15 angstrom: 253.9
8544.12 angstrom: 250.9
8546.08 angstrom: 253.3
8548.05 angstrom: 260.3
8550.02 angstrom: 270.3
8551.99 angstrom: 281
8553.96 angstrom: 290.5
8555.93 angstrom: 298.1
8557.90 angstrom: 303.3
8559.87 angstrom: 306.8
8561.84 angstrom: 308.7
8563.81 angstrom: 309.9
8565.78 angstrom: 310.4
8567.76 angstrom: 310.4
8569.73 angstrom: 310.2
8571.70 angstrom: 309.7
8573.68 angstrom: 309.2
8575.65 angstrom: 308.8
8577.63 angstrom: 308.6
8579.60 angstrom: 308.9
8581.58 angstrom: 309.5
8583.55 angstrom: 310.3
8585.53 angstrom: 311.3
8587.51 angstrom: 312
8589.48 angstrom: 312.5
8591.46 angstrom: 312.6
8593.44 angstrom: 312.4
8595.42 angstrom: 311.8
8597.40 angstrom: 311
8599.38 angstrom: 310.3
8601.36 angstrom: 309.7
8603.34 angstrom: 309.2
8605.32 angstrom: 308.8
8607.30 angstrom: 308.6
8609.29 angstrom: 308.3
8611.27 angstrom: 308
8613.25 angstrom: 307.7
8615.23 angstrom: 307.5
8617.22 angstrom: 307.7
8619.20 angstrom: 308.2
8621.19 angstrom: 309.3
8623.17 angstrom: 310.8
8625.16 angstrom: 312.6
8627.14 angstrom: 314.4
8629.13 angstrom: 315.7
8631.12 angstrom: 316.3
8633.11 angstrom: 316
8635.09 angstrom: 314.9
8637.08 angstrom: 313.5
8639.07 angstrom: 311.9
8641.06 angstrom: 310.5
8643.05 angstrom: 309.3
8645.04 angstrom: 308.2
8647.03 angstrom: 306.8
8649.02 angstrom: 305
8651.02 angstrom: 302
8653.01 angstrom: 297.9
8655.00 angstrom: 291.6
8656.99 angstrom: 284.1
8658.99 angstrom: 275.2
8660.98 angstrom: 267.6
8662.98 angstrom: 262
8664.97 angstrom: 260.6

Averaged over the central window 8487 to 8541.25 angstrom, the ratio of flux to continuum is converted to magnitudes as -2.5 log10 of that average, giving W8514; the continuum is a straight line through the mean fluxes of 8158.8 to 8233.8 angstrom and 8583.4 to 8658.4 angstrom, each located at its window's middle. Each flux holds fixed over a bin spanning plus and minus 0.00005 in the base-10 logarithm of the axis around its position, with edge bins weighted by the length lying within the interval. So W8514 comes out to 0.050 mag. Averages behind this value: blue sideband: 320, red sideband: 309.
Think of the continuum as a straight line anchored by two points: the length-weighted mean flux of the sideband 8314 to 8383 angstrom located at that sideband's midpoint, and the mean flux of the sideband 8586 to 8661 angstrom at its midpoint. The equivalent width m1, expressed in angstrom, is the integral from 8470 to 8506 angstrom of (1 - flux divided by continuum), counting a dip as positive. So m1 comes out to 1.1 angstrom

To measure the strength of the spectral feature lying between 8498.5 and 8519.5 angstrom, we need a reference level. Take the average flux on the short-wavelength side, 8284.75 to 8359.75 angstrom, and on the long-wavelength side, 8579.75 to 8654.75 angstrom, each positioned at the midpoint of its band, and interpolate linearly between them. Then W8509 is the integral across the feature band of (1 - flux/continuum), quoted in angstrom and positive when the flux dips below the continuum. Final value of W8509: 0.9 angstrom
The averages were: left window 318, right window 310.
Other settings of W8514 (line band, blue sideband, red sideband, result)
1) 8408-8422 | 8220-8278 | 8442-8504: -0.01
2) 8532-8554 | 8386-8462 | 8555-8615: 0.15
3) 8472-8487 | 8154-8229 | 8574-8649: 0.01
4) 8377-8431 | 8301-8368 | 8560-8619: 0.01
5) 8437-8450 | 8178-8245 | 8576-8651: 0.01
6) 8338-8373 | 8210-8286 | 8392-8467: -0.01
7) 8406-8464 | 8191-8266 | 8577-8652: 0.01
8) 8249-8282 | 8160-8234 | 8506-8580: -0.03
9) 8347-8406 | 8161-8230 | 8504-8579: -0.04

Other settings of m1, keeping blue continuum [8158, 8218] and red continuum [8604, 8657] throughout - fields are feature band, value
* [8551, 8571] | 0.5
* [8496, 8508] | 0.8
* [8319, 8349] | 0.3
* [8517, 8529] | 0.2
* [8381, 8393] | 0.1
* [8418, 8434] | 0.2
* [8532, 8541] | 0.9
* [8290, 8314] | -0.2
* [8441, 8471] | 0.1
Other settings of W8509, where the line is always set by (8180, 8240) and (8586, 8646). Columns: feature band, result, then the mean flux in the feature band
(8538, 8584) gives 2.87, 293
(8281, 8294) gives -0.20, 322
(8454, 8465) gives 0.04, 313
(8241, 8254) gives -0.28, 324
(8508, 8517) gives 0.23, 305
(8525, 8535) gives 0.35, 302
